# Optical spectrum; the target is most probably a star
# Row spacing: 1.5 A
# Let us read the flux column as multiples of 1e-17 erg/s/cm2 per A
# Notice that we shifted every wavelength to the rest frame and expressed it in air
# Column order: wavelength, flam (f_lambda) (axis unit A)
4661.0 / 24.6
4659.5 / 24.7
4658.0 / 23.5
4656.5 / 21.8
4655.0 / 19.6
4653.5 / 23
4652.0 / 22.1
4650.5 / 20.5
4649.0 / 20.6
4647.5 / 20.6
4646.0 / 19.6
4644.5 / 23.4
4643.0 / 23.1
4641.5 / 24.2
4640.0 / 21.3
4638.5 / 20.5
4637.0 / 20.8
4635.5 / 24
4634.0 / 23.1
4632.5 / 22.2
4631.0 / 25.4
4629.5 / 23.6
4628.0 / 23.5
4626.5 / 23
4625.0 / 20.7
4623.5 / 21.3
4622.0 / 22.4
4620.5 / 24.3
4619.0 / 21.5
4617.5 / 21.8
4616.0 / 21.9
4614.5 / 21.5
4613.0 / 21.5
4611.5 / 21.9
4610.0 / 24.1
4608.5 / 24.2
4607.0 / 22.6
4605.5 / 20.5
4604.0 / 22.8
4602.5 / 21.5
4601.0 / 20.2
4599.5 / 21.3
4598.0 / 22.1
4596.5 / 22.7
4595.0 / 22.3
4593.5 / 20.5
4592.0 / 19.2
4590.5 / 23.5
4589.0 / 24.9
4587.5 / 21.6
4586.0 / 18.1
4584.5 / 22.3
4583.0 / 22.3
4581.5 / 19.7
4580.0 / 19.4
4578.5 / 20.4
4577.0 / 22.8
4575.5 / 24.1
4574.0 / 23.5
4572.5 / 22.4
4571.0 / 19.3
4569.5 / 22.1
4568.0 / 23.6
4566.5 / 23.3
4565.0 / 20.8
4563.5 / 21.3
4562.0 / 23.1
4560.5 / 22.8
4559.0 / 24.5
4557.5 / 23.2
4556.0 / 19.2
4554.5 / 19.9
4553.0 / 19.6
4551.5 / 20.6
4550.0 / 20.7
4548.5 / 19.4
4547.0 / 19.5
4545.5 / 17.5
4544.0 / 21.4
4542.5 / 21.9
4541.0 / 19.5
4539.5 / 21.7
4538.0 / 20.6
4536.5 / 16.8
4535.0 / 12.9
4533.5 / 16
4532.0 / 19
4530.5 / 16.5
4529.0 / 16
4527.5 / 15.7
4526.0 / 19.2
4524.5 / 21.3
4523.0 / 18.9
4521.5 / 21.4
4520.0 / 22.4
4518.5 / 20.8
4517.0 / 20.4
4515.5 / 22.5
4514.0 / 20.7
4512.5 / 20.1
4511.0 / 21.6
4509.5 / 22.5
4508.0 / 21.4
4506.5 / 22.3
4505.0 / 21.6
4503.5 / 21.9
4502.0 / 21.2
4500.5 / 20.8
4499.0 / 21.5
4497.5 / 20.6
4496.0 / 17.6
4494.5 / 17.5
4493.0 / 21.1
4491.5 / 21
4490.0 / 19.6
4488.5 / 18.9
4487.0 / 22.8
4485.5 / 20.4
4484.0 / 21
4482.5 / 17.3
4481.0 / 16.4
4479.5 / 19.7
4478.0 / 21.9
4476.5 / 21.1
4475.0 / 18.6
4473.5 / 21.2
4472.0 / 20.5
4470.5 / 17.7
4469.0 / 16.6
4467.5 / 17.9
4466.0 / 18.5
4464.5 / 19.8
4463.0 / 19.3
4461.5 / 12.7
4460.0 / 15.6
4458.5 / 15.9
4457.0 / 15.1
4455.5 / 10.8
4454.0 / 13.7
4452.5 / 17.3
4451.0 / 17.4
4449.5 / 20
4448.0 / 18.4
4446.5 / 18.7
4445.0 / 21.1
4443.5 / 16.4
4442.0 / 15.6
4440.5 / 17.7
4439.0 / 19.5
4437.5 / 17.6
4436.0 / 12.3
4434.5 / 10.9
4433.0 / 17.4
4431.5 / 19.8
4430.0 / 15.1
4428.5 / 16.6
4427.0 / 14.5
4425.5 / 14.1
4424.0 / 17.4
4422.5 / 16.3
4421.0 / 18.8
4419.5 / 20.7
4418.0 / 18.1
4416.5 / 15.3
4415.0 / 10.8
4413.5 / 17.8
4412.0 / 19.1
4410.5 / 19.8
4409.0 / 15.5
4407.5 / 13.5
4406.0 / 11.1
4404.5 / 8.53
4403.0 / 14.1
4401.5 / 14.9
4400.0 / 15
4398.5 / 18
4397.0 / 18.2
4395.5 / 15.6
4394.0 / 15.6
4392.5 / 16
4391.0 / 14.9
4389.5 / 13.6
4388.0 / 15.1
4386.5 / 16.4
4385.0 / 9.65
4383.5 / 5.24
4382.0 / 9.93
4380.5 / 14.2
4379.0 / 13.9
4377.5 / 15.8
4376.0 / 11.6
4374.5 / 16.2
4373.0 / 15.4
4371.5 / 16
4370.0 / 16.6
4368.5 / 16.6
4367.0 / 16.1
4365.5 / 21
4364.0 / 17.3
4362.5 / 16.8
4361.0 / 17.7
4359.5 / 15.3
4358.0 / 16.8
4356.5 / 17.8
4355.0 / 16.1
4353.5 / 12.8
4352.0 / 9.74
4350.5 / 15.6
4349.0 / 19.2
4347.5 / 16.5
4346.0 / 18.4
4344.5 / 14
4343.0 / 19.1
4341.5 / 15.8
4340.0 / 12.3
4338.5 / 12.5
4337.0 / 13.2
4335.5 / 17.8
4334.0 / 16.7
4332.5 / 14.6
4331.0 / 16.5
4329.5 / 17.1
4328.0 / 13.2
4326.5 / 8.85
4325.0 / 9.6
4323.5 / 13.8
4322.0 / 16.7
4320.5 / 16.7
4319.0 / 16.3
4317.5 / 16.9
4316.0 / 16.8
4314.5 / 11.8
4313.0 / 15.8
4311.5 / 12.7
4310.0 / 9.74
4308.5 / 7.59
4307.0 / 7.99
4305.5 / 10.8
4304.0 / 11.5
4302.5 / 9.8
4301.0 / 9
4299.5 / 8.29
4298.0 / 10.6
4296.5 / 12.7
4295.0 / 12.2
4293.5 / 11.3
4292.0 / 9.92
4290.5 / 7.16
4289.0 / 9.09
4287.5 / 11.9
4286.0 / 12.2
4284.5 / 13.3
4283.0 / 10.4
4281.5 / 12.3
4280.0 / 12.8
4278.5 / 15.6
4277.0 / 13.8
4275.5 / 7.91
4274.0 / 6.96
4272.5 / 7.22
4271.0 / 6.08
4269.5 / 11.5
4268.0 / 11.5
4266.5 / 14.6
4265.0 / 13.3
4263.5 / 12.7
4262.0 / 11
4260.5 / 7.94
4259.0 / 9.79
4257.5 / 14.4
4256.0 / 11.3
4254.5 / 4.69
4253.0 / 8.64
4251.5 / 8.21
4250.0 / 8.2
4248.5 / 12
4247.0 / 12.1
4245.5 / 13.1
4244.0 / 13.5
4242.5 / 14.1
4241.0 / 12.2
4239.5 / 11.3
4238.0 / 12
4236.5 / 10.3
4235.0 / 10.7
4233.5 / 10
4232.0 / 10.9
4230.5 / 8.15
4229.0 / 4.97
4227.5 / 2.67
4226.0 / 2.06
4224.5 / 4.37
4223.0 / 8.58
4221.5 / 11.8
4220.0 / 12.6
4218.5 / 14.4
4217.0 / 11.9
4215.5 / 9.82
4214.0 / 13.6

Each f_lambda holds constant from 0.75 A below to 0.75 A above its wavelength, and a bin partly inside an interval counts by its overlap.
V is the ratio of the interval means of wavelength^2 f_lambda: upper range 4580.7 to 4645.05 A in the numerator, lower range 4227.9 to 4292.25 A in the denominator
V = 2.44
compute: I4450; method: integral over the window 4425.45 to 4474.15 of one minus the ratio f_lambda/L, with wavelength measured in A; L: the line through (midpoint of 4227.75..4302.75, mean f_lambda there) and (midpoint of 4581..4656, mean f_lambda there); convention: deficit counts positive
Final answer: -0.9 A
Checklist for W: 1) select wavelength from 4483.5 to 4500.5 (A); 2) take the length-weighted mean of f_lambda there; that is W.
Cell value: 20.2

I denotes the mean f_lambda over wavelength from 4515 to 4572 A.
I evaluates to 20.1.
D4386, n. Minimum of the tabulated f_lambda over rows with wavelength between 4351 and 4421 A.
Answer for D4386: 5.24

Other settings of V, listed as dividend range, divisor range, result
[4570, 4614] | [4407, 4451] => 1.39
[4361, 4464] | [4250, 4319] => 1.52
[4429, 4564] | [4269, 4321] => 1.85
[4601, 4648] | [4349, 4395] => 1.67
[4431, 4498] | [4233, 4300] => 1.81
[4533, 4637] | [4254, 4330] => 2.13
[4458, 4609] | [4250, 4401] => 1.69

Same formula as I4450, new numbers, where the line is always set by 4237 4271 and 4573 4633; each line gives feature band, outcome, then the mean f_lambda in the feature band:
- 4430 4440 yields 0.4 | 16.2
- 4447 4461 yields 1.1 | 16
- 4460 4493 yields -1.8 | 19.1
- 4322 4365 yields -3.9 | 15.2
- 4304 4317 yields 1.2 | 11.7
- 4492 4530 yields -2.4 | 20.4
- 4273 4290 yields 0.9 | 11.4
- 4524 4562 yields 1.4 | 19.5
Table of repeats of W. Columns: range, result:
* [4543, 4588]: 21.3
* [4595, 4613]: 22.2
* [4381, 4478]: 16.1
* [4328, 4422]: 15.4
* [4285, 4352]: 13.1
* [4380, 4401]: 14.1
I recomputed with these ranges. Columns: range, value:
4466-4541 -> 19.7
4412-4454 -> 16.9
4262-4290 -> 11.2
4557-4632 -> 22.1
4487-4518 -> 20.8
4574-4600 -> 21.7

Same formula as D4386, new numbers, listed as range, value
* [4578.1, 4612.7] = 18.1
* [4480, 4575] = 12.9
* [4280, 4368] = 7.16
